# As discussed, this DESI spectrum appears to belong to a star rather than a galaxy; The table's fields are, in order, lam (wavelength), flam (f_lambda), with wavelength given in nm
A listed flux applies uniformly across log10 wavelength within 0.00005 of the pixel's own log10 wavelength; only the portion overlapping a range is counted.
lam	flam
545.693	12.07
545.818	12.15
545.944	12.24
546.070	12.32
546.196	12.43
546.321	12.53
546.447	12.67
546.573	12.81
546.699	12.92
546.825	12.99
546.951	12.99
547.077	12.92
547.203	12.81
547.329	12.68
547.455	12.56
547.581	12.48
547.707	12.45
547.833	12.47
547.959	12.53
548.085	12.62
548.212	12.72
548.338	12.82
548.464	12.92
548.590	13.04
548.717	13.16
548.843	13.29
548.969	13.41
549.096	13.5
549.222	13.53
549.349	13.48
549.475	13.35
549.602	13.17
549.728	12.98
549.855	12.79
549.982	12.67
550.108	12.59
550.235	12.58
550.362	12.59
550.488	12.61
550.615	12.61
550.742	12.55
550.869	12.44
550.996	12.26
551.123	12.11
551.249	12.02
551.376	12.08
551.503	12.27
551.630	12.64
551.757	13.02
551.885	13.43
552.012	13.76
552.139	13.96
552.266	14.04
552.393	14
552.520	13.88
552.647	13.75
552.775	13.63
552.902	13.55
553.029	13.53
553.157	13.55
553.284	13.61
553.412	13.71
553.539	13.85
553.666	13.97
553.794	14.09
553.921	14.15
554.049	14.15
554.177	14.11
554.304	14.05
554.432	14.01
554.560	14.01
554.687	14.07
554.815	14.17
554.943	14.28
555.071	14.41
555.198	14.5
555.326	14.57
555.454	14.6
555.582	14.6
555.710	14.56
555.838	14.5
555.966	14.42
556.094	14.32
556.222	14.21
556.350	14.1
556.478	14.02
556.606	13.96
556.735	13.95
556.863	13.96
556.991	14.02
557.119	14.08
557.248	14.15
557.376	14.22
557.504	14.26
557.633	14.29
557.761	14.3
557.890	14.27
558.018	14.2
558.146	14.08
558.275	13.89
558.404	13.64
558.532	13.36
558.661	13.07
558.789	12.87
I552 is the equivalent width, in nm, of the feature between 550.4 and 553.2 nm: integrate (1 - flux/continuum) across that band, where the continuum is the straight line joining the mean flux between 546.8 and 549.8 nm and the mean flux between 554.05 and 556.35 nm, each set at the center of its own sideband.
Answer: 0.12 nm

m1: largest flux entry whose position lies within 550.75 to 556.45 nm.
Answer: 14.6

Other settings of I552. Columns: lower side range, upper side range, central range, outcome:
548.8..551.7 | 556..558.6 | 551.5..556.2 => -0.19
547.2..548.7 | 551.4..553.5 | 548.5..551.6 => 0.06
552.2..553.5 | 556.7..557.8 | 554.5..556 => -0.05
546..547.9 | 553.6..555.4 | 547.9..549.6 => -0.01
